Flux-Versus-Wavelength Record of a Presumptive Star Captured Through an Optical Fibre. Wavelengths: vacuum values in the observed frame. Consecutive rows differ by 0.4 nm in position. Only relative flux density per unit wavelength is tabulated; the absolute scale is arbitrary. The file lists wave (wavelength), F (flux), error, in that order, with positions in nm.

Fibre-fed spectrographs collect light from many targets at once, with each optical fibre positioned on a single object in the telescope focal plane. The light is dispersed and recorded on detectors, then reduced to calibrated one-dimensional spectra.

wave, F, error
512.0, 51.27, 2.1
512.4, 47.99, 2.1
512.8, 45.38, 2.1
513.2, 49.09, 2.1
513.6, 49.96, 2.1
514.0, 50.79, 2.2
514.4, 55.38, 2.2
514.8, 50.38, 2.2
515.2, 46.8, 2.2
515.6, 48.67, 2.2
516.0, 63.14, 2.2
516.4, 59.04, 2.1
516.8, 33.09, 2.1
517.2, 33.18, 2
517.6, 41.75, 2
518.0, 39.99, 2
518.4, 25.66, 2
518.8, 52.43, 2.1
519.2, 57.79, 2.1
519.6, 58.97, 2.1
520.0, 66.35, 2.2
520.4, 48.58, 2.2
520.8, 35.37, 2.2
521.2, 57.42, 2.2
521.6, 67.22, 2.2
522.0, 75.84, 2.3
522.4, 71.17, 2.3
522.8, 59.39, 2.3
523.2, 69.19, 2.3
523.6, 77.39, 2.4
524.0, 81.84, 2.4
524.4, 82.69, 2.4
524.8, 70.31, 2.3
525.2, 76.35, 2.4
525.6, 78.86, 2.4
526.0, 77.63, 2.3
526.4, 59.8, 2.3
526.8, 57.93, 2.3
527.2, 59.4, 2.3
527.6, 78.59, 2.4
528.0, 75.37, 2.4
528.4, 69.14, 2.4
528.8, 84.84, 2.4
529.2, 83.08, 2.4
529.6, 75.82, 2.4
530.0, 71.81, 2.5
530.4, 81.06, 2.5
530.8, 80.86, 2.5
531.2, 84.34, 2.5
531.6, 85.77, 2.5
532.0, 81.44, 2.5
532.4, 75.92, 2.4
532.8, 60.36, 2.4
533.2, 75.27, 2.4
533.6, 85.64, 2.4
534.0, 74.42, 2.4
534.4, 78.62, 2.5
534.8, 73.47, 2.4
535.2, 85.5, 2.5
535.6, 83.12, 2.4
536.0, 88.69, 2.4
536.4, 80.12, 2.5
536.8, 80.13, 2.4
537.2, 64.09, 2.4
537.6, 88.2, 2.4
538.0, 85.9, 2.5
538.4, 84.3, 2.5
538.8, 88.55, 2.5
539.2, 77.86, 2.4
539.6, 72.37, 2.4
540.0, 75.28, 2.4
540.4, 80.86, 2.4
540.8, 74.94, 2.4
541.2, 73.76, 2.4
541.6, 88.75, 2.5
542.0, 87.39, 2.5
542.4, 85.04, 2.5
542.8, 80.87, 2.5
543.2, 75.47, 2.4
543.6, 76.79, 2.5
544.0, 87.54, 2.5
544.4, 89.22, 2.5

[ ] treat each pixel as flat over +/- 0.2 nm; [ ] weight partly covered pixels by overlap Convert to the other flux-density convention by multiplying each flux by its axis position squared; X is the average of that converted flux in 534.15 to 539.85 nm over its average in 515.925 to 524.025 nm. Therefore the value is 1.55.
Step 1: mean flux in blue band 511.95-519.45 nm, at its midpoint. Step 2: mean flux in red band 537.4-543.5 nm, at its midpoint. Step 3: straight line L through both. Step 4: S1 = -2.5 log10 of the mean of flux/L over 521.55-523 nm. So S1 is -0.21 mag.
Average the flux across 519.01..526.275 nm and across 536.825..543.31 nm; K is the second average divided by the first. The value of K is 1.19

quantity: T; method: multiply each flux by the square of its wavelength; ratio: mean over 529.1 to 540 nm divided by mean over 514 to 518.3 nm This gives 1.8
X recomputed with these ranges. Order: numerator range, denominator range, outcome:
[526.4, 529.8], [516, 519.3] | 1.72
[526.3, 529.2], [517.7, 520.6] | 1.47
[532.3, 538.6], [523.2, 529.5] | 1.10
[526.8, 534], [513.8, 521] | 1.67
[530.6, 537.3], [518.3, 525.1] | 1.31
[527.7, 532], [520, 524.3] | 1.26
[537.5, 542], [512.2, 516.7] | 1.75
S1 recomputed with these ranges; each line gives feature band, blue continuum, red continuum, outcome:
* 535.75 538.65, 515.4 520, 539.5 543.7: -0.115 mag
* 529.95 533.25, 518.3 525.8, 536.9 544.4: -0.074 mag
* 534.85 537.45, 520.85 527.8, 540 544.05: -0.042 mag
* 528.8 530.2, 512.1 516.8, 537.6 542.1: -0.139 mag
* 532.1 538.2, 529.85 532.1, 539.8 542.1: 0.025 mag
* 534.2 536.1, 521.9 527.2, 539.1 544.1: -0.067 mag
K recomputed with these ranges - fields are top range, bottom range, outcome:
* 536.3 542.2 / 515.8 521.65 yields 1.64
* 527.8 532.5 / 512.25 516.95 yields 1.58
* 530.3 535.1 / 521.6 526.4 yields 1.06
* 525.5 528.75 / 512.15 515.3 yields 1.41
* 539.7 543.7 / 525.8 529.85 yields 1.11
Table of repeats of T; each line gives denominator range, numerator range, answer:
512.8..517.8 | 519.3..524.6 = 1.39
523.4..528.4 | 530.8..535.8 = 1.11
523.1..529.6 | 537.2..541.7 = 1.14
